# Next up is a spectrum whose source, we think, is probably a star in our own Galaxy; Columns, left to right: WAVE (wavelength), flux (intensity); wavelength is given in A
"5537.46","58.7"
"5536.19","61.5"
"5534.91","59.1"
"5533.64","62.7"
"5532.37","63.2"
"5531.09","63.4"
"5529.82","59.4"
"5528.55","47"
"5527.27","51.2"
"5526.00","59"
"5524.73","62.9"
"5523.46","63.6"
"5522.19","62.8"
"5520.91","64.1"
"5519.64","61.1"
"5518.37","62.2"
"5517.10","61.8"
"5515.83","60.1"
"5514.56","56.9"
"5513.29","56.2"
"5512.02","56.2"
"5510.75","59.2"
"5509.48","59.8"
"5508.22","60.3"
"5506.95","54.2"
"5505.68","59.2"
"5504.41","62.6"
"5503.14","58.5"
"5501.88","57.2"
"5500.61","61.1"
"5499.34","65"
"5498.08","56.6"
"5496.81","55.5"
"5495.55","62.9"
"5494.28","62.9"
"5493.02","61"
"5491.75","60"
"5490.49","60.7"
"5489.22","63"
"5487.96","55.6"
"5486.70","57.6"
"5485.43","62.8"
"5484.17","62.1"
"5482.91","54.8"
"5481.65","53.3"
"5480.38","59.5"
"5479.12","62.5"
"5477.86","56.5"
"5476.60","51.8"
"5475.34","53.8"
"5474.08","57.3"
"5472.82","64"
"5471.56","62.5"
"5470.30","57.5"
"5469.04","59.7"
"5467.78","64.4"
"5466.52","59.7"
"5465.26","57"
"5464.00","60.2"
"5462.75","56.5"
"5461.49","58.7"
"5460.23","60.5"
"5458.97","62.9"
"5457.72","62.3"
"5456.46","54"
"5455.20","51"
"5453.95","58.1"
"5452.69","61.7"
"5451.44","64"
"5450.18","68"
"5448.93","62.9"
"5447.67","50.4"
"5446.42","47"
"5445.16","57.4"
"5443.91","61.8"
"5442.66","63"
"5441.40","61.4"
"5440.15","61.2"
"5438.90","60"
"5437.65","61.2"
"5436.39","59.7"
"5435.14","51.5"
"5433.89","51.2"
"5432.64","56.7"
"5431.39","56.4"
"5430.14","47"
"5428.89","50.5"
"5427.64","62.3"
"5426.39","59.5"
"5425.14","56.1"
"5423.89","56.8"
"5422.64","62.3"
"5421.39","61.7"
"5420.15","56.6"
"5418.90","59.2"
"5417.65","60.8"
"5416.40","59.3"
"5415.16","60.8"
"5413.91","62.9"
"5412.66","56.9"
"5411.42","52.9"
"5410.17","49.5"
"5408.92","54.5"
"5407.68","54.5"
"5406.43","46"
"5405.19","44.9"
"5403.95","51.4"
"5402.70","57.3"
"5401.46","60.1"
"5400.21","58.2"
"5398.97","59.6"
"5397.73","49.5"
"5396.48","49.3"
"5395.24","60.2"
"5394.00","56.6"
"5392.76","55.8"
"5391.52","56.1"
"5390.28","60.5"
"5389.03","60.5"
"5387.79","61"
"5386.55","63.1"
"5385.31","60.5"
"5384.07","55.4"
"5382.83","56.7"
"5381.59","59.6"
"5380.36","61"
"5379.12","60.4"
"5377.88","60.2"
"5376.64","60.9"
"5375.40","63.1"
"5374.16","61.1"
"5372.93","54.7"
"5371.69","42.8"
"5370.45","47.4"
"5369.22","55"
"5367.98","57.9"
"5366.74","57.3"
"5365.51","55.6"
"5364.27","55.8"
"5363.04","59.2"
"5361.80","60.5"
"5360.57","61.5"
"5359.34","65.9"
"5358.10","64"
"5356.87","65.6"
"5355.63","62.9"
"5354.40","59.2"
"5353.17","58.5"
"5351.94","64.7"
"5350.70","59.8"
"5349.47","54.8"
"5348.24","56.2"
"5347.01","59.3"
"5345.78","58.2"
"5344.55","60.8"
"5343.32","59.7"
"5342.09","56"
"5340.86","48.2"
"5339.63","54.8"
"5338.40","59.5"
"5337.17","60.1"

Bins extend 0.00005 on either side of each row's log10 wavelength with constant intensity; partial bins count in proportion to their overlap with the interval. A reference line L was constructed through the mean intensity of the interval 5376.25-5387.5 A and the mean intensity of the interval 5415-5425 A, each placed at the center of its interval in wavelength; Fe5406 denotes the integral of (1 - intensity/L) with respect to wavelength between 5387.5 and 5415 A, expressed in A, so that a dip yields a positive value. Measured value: 2.0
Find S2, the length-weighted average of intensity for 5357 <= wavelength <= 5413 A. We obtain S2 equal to 56.9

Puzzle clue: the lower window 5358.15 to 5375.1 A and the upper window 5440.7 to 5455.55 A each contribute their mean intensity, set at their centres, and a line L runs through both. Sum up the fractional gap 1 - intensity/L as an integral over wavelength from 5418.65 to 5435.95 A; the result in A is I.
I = 0.7 A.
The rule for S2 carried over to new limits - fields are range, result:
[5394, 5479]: 57.4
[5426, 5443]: 57.1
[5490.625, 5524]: 60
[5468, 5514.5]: 59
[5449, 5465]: 59.9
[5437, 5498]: 59.2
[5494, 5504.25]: 60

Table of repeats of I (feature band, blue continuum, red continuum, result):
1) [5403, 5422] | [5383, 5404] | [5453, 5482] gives 0.74 A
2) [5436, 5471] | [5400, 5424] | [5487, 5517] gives -1.01 A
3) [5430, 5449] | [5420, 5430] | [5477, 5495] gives 0.42 A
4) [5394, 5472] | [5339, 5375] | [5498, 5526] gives 2.07 A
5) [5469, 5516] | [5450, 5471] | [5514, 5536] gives 0.70 A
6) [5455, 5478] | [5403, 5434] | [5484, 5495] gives 0.15 A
